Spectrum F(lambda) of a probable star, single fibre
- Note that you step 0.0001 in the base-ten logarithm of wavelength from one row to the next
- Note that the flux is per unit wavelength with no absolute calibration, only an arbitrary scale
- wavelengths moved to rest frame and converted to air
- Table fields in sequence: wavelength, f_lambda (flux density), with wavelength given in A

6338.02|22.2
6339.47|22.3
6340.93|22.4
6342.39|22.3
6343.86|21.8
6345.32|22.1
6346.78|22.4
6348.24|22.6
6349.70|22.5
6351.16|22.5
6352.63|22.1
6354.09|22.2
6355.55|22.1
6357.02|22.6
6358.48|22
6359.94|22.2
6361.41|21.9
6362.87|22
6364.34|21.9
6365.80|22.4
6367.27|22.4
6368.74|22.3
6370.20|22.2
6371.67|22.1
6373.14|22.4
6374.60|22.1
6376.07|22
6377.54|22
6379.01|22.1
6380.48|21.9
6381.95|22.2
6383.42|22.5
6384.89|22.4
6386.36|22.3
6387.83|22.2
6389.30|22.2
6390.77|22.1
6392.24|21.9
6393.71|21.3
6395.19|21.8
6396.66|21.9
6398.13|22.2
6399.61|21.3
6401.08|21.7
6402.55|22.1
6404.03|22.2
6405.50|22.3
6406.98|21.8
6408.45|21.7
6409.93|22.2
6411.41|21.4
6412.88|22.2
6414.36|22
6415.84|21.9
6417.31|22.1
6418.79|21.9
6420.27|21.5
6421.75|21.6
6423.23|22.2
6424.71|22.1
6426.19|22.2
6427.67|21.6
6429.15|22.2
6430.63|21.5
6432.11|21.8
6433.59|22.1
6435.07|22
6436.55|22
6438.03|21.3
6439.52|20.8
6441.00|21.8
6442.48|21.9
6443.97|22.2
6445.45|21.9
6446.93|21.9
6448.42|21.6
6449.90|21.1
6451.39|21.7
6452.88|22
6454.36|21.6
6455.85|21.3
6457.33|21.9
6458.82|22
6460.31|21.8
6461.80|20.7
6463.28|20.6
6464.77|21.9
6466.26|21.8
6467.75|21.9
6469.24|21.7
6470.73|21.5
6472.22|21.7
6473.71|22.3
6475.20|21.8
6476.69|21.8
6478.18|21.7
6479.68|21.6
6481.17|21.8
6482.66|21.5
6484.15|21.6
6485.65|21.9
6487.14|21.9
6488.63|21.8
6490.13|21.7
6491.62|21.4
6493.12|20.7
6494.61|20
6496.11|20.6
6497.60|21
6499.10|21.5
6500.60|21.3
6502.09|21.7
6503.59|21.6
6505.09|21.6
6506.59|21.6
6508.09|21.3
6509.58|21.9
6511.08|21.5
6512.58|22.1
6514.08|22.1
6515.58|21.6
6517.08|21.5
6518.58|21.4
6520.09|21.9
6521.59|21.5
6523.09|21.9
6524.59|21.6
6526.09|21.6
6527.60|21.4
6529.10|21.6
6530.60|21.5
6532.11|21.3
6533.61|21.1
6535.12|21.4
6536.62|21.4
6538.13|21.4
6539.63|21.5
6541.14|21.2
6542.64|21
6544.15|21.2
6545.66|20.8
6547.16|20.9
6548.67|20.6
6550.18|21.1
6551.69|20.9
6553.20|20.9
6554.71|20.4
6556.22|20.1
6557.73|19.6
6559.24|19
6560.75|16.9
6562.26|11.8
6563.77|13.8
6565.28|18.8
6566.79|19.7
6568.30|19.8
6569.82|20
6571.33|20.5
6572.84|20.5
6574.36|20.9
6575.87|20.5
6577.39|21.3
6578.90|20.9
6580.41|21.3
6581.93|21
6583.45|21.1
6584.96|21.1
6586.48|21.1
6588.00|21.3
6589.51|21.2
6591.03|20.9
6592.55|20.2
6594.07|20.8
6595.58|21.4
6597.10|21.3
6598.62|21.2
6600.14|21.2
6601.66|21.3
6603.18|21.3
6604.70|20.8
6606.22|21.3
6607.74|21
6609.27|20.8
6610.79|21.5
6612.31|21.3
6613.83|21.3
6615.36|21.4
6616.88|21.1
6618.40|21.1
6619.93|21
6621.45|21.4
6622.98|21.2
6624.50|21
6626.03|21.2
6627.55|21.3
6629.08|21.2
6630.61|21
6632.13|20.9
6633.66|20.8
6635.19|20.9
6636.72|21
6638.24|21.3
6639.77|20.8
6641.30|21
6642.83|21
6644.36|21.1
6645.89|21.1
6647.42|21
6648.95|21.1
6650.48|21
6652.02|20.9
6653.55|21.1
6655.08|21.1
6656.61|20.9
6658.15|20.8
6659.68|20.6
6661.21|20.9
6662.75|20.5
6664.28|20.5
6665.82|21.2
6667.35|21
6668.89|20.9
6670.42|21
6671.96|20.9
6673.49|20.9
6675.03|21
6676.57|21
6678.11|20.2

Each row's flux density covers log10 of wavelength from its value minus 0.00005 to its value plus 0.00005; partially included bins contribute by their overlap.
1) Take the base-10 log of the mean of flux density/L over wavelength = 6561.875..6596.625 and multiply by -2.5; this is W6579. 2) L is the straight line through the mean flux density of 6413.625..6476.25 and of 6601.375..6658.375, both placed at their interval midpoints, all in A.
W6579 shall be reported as 0.06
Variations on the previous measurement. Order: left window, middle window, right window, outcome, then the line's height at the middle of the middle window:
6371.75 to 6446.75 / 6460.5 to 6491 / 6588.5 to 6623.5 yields 0.00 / 21.7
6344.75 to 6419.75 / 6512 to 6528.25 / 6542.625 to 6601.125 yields -0.05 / 20.7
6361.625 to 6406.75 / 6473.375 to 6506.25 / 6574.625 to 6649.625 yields 0.01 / 21.6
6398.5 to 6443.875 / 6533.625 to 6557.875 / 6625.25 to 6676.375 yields 0.02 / 21.4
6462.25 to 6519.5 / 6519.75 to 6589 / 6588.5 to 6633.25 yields 0.05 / 21.3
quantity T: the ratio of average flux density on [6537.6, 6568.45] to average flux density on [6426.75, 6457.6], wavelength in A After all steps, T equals 0.90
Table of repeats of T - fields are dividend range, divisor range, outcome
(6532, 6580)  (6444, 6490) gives 0.92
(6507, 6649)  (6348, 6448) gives 0.95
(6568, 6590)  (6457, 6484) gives 0.96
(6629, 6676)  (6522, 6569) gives 1.04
